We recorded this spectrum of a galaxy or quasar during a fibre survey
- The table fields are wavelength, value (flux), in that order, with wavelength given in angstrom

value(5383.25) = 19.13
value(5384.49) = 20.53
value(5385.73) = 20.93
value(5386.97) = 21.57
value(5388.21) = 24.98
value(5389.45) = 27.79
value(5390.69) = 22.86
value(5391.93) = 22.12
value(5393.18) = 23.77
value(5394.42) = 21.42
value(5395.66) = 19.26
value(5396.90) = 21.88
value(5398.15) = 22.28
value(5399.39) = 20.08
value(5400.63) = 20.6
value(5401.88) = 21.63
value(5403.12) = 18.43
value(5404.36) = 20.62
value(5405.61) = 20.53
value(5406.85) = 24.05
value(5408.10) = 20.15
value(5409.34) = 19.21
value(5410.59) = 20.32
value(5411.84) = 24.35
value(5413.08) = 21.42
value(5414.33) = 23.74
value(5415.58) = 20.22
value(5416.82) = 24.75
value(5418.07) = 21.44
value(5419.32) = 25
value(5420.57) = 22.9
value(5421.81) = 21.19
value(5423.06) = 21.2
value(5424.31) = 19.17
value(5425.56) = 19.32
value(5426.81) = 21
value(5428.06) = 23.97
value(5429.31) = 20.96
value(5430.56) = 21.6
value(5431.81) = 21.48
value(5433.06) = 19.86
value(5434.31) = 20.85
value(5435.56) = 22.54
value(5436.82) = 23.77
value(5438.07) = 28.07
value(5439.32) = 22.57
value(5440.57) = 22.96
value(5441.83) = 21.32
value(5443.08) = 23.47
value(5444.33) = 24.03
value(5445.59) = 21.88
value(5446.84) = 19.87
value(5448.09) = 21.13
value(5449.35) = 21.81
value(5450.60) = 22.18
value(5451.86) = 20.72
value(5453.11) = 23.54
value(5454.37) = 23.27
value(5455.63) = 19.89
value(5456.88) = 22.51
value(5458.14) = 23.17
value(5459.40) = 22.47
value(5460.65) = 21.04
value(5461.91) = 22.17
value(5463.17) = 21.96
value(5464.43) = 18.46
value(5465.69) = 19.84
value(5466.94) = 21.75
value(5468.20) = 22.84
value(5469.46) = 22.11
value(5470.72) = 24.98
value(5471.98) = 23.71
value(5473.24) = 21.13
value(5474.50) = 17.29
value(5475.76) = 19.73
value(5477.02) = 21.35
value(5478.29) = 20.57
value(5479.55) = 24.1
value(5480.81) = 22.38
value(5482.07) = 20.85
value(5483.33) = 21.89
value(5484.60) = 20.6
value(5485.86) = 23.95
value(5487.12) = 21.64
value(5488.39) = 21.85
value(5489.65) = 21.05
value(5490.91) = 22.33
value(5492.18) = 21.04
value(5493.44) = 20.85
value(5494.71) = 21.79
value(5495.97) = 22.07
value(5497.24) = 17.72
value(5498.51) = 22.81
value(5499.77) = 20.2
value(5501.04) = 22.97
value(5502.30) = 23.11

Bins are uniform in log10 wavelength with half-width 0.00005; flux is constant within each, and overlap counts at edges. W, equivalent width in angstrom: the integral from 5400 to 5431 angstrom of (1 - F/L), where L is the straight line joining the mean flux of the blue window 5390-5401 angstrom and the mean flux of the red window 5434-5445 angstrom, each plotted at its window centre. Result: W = 1.3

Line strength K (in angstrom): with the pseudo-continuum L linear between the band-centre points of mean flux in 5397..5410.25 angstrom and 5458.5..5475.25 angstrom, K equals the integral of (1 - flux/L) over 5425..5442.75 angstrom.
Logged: -0.9 angstrom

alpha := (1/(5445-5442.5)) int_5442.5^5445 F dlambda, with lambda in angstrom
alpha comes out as 23.7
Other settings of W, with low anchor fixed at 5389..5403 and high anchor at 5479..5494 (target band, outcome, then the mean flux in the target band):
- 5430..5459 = -0.50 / 22.3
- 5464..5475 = 0.22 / 21.5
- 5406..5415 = 0.04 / 21.8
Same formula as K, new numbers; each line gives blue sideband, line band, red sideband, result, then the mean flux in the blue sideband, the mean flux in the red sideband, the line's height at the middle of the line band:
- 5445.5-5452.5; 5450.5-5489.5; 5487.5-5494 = -0.69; 21.2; 21.4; 21.3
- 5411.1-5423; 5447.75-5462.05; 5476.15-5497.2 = 0.07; 22.7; 21.6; 22.1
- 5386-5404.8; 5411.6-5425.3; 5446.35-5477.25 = -0.22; 21.9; 21.6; 21.8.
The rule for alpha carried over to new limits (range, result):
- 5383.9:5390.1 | 23.2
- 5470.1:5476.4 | 21.4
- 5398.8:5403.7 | 20.2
